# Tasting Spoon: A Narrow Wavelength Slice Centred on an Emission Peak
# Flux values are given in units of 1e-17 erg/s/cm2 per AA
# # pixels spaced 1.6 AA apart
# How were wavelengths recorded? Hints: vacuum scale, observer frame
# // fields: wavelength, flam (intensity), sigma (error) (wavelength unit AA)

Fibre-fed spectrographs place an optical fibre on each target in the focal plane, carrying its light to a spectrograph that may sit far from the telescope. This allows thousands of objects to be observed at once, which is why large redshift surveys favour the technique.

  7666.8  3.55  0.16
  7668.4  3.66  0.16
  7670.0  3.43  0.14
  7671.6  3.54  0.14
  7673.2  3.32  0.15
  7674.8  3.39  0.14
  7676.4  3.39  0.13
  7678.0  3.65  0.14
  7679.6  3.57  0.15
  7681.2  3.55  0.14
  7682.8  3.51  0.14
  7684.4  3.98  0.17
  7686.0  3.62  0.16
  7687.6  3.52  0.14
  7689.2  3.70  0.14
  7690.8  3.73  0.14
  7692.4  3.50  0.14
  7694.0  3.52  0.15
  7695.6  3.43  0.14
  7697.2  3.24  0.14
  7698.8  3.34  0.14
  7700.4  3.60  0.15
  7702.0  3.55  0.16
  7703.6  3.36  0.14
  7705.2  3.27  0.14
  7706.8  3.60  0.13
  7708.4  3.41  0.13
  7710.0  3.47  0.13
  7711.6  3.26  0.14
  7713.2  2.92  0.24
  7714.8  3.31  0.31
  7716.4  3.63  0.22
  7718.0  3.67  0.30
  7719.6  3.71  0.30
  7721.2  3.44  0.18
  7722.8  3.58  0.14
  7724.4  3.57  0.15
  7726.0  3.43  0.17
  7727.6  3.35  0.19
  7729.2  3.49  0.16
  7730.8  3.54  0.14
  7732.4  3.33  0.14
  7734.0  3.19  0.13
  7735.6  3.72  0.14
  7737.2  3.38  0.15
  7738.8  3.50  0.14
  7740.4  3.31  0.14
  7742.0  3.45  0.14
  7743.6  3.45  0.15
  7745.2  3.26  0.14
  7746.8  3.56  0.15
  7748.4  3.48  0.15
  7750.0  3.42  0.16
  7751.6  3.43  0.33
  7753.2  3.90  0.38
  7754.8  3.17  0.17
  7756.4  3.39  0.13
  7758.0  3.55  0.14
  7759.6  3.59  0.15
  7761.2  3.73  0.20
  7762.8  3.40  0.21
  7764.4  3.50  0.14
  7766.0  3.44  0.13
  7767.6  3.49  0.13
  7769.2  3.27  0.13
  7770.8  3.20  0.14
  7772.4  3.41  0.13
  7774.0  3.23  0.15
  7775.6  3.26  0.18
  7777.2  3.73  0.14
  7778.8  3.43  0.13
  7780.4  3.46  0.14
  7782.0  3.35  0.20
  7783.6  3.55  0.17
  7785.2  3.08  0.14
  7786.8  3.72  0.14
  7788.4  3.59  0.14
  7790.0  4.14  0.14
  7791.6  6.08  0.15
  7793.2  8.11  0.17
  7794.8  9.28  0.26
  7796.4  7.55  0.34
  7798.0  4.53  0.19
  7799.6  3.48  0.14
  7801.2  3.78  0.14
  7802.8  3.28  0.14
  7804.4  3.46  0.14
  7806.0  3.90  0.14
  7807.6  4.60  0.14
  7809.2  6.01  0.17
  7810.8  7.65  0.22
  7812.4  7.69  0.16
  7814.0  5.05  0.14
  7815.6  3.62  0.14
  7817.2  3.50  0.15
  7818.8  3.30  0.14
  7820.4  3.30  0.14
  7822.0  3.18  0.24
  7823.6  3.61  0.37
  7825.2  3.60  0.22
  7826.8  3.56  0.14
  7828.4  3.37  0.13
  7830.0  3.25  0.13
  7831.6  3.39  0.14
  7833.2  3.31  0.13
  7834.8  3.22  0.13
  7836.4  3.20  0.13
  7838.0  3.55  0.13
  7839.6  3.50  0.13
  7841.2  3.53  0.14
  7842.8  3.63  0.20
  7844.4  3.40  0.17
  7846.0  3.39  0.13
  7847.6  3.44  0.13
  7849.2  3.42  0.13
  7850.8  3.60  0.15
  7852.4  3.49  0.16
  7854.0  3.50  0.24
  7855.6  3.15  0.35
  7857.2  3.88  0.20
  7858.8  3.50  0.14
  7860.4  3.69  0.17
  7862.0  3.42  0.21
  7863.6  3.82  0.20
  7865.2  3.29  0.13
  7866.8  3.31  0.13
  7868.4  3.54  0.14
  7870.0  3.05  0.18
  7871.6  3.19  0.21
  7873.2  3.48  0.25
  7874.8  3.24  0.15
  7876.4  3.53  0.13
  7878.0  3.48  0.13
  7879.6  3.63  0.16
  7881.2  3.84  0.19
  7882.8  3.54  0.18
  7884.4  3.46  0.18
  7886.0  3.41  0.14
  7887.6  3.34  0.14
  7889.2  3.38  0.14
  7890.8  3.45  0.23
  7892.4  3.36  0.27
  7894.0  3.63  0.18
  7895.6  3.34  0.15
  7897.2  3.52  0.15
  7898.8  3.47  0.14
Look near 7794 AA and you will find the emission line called [S II]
